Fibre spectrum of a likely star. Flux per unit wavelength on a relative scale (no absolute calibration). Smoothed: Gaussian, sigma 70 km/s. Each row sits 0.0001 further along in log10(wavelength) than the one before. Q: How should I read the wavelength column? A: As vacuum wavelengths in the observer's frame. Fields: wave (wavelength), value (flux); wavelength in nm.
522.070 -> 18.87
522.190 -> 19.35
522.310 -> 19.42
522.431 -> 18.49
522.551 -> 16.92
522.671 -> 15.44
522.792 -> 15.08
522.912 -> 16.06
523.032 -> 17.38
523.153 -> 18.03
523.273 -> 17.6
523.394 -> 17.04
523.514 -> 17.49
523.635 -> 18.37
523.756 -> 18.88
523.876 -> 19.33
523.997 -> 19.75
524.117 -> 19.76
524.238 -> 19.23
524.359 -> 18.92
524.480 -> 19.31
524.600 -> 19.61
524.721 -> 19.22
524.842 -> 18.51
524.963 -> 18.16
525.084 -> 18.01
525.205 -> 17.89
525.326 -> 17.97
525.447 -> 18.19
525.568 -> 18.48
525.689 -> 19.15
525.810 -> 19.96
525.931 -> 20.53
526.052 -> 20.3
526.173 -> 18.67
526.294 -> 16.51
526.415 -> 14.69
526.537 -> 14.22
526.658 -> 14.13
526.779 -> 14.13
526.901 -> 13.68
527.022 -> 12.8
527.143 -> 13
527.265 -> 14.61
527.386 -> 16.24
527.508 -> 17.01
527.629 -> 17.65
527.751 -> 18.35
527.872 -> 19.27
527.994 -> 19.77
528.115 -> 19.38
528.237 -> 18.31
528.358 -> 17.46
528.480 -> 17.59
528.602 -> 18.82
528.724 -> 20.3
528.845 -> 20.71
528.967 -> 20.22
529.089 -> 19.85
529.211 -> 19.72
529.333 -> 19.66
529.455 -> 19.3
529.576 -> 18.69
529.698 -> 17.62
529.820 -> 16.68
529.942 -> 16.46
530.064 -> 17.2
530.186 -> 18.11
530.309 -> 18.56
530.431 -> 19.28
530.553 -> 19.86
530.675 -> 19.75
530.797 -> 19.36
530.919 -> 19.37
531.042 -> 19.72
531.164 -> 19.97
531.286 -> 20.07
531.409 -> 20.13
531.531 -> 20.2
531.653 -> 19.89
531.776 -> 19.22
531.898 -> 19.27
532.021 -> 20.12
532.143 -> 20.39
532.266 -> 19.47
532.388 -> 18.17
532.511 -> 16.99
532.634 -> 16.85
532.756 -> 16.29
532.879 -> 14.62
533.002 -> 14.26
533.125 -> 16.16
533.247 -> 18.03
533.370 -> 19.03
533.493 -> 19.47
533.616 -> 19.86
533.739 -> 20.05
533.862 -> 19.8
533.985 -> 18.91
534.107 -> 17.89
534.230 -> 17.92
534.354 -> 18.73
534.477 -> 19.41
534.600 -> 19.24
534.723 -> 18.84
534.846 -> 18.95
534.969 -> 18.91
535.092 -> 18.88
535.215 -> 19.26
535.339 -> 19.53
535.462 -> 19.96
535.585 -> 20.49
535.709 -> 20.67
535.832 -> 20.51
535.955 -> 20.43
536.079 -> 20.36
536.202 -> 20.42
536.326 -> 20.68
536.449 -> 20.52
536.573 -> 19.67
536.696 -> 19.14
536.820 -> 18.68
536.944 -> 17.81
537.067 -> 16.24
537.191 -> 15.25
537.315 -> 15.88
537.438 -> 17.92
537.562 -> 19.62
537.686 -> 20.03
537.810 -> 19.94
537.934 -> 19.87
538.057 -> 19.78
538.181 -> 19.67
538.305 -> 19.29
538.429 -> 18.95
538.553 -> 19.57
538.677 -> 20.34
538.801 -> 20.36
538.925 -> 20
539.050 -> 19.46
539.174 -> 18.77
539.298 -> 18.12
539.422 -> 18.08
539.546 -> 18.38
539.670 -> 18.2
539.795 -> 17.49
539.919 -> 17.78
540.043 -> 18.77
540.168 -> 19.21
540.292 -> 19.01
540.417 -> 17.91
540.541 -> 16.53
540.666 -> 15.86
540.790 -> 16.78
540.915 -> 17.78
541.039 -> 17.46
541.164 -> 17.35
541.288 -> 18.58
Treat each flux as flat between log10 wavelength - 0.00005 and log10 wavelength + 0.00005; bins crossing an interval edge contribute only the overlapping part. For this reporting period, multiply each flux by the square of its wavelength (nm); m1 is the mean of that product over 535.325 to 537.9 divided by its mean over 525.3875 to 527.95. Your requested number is 1.19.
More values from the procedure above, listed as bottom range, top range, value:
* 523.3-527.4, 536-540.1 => 1.13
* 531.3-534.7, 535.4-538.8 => 1.06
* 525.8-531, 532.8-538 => 1.08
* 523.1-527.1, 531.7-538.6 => 1.10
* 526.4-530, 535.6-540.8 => 1.13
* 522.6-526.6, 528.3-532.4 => 1.08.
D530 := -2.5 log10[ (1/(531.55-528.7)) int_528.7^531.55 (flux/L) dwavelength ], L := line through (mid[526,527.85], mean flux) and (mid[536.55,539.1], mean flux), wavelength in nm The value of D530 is -0.15 mag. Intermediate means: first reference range 15.8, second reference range 18.9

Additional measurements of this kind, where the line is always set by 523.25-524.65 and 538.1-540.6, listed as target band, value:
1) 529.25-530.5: 0.04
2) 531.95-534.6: 0.03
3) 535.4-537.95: -0.02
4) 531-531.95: -0.06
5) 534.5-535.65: -0.03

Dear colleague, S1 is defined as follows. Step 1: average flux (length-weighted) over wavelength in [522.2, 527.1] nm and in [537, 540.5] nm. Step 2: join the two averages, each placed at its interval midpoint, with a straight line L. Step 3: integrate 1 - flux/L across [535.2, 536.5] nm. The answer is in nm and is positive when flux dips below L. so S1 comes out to -0.13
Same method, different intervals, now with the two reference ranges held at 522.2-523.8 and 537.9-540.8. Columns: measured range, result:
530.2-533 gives -0.12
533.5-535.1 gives -0.06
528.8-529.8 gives -0.08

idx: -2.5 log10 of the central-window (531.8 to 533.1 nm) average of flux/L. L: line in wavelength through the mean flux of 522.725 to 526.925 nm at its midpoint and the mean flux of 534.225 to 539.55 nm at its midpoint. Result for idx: 0.06 mag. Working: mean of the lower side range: 17.9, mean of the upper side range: 19.2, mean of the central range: 17.6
